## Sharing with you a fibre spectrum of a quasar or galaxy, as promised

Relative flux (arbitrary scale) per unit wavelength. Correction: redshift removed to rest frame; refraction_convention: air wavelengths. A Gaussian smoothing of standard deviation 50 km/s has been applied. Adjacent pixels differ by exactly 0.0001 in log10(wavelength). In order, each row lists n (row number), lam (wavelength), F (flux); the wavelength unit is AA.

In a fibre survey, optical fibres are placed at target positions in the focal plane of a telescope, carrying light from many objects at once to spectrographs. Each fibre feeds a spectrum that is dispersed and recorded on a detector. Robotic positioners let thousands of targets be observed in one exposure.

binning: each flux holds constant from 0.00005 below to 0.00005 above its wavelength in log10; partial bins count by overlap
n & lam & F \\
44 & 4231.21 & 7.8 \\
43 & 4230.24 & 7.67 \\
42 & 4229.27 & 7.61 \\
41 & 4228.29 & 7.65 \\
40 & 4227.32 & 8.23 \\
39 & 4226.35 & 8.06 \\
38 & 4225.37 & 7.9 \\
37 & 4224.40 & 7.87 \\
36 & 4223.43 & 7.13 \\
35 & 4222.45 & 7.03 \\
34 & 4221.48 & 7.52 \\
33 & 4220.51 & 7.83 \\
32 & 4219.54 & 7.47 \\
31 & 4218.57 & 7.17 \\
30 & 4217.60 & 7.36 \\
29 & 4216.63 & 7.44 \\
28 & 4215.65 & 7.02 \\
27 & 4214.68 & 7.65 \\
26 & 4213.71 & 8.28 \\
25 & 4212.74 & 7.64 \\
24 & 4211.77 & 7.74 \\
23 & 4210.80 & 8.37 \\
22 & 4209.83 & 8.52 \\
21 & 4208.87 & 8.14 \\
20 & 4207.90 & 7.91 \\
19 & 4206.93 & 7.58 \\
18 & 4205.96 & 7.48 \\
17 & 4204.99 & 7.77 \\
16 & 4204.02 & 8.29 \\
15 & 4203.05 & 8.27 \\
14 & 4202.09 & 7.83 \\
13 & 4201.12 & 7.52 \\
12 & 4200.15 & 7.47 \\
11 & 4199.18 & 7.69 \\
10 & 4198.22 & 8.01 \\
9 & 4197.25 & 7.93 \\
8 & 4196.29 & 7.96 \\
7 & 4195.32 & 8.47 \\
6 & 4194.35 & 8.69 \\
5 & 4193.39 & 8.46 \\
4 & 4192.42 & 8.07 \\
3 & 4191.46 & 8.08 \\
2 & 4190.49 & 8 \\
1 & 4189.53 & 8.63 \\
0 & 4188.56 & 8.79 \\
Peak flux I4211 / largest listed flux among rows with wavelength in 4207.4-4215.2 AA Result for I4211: 8.52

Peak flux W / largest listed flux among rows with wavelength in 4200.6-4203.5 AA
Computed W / 8.27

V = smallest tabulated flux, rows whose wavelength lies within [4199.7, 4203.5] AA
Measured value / 7.47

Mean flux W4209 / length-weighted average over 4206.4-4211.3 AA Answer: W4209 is 8.11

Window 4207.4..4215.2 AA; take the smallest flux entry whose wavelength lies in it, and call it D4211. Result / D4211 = 7.64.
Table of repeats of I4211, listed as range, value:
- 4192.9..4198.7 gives 8.69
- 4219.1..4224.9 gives 7.87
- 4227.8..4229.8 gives 7.65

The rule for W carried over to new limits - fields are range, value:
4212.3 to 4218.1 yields 8.28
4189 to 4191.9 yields 8.63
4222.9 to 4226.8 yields 8.06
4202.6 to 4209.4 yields 8.29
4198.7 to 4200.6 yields 7.69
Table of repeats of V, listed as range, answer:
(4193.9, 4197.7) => 7.93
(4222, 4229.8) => 7.03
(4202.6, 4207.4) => 7.48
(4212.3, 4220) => 7.02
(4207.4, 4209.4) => 7.91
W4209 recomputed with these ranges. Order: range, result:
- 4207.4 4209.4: 8.06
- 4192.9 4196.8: 8.39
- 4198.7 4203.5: 7.76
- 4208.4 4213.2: 8.1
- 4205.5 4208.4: 7.65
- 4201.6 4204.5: 8.14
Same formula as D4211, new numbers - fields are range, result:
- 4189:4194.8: 8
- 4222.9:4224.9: 7.13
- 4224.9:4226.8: 7.9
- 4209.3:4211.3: 8.37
